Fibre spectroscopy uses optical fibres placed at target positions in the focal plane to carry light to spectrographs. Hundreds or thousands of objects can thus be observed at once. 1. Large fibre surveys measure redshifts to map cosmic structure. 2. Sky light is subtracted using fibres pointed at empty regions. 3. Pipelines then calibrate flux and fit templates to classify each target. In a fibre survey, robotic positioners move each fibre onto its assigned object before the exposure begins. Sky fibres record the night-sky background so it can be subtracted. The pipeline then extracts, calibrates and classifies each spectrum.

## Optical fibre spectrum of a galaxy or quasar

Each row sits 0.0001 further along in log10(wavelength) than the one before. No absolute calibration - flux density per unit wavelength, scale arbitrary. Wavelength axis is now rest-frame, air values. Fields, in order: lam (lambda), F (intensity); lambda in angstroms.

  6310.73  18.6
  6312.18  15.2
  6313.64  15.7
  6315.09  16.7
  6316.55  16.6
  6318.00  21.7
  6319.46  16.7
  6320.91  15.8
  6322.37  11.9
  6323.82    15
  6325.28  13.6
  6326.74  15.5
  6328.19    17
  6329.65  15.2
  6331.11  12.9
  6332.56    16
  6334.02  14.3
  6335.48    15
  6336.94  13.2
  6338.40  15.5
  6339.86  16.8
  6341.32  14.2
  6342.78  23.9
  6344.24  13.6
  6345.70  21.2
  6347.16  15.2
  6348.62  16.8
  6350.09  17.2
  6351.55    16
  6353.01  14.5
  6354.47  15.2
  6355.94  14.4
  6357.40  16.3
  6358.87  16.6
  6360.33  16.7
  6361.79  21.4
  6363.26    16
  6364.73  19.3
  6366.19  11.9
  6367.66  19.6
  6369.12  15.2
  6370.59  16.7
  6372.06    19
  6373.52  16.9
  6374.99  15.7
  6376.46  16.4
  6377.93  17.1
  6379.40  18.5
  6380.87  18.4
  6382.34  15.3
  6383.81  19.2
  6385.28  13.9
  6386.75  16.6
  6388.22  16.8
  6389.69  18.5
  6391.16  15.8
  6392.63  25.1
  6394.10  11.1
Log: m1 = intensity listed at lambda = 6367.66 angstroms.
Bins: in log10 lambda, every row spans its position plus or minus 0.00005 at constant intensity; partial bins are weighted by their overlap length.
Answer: 19.6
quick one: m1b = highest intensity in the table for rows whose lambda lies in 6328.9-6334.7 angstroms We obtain 16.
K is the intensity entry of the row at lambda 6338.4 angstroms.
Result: 15.5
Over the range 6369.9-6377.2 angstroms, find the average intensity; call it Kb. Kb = 16.9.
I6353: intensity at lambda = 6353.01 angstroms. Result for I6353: 14.5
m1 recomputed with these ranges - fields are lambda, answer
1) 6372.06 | 19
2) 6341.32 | 14.2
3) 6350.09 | 17.2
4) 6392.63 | 25.1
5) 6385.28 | 13.9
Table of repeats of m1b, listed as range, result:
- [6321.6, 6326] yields 15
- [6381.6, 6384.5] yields 19.2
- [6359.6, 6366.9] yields 21.4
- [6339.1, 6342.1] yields 16.8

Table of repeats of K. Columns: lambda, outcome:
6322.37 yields 11.9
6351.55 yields 16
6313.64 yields 15.7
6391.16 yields 15.8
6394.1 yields 11.1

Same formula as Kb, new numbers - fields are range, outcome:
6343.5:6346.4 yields 17.4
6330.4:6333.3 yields 14.5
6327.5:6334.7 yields 15.1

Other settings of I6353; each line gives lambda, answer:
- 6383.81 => 19.2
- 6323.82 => 15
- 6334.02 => 14.3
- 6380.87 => 18.4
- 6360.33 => 16.7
